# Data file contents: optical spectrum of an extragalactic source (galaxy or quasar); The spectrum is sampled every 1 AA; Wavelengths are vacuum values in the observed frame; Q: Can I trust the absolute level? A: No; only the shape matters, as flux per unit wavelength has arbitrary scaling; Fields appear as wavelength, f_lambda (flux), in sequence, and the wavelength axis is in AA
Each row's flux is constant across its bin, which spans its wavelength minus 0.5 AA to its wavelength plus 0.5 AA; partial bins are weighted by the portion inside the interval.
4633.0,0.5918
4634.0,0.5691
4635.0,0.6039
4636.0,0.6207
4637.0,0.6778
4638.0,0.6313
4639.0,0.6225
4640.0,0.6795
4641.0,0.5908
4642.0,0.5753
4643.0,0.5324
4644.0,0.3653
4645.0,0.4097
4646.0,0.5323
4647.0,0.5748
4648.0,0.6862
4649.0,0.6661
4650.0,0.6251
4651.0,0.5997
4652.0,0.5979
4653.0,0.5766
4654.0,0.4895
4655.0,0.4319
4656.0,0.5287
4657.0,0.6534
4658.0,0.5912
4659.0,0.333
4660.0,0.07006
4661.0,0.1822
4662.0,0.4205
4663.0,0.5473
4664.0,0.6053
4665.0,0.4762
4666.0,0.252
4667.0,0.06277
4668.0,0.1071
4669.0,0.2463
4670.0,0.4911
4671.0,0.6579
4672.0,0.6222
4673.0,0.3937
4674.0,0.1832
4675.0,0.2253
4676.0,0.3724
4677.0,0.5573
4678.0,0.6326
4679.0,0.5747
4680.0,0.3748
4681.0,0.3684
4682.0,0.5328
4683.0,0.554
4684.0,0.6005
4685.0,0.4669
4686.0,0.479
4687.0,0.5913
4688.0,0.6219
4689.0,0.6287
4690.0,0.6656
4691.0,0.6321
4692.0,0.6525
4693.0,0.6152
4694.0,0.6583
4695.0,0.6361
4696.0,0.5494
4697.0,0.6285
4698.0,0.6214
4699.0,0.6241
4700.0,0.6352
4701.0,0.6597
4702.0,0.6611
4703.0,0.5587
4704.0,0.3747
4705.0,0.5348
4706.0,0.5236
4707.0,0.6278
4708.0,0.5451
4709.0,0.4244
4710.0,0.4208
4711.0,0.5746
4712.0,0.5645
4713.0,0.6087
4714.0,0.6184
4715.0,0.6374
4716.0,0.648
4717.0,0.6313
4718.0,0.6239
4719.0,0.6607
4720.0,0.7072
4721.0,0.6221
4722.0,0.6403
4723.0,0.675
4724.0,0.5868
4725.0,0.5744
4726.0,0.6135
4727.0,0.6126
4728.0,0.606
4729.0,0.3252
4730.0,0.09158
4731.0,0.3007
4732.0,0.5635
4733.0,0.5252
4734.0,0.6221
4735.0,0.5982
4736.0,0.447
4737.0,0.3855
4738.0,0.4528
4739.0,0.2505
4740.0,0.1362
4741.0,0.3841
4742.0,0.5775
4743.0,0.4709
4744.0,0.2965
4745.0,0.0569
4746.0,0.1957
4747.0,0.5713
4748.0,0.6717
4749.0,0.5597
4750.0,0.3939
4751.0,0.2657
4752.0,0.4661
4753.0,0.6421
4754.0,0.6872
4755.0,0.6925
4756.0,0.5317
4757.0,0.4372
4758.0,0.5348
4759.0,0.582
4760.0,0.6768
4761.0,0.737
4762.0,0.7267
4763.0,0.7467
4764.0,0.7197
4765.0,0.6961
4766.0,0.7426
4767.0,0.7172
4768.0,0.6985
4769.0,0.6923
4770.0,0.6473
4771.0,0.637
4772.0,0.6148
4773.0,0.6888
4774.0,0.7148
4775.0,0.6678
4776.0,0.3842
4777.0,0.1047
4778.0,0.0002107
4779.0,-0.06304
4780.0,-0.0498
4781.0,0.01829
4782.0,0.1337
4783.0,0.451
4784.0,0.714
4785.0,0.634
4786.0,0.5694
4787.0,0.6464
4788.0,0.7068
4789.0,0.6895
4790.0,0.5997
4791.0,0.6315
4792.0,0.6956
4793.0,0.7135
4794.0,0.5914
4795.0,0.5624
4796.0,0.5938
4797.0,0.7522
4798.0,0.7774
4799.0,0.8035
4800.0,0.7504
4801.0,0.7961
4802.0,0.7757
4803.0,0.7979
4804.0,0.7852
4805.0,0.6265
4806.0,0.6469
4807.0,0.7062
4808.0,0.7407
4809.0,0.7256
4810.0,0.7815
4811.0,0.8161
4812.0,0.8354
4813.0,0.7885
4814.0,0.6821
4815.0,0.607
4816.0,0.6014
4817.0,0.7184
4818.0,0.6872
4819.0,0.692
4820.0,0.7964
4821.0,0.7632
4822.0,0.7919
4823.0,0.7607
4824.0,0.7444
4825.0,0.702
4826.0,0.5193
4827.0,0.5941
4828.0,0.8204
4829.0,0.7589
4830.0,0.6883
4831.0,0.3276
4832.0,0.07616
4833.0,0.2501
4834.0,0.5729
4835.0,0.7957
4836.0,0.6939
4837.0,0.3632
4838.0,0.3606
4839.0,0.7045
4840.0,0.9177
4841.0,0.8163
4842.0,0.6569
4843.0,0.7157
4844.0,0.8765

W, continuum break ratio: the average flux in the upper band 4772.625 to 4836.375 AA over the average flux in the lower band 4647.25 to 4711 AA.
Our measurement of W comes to 1.20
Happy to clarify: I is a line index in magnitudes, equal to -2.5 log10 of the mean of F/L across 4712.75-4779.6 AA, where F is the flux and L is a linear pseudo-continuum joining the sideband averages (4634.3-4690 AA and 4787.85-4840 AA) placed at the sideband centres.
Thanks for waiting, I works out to 0.125 mag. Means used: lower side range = 0.494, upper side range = 0.671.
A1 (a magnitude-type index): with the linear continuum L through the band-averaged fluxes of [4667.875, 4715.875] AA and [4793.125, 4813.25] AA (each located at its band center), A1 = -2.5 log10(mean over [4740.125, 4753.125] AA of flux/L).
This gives 0.465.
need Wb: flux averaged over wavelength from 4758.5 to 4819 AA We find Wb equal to 0.621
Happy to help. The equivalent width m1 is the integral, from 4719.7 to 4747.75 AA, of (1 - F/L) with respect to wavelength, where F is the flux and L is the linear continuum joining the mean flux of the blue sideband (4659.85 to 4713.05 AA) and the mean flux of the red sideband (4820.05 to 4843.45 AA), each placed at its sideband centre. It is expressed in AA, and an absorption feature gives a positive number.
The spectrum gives 4.1 AA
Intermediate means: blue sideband 0.5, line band 0.46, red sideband 0.629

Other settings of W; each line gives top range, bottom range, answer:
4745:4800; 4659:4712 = 1.12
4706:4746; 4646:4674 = 1.09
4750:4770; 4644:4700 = 1.25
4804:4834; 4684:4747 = 1.25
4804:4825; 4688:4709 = 1.22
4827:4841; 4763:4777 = 0.89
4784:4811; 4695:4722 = 1.18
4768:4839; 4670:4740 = 1.12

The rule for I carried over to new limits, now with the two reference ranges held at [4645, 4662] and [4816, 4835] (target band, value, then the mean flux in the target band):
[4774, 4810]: 0.07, 0.567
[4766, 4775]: -0.16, 0.68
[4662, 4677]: 0.32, 0.382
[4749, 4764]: -0.01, 0.584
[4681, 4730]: -0.08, 0.581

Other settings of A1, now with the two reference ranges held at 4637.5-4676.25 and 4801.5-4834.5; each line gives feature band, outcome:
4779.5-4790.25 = 0.341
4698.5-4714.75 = -0.061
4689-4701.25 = -0.218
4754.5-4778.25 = -0.001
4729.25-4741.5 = 0.392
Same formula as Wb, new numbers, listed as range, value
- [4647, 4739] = 0.52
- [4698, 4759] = 0.517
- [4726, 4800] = 0.519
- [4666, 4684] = 0.41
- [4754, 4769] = 0.662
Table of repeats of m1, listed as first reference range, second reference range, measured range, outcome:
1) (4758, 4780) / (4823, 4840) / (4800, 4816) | -4.6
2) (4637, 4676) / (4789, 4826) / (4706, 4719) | -0.4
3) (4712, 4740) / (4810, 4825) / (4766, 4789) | 5.9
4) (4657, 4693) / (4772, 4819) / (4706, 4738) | -2.4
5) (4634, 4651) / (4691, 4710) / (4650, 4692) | 8.4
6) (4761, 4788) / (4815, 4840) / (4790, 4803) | -3.3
